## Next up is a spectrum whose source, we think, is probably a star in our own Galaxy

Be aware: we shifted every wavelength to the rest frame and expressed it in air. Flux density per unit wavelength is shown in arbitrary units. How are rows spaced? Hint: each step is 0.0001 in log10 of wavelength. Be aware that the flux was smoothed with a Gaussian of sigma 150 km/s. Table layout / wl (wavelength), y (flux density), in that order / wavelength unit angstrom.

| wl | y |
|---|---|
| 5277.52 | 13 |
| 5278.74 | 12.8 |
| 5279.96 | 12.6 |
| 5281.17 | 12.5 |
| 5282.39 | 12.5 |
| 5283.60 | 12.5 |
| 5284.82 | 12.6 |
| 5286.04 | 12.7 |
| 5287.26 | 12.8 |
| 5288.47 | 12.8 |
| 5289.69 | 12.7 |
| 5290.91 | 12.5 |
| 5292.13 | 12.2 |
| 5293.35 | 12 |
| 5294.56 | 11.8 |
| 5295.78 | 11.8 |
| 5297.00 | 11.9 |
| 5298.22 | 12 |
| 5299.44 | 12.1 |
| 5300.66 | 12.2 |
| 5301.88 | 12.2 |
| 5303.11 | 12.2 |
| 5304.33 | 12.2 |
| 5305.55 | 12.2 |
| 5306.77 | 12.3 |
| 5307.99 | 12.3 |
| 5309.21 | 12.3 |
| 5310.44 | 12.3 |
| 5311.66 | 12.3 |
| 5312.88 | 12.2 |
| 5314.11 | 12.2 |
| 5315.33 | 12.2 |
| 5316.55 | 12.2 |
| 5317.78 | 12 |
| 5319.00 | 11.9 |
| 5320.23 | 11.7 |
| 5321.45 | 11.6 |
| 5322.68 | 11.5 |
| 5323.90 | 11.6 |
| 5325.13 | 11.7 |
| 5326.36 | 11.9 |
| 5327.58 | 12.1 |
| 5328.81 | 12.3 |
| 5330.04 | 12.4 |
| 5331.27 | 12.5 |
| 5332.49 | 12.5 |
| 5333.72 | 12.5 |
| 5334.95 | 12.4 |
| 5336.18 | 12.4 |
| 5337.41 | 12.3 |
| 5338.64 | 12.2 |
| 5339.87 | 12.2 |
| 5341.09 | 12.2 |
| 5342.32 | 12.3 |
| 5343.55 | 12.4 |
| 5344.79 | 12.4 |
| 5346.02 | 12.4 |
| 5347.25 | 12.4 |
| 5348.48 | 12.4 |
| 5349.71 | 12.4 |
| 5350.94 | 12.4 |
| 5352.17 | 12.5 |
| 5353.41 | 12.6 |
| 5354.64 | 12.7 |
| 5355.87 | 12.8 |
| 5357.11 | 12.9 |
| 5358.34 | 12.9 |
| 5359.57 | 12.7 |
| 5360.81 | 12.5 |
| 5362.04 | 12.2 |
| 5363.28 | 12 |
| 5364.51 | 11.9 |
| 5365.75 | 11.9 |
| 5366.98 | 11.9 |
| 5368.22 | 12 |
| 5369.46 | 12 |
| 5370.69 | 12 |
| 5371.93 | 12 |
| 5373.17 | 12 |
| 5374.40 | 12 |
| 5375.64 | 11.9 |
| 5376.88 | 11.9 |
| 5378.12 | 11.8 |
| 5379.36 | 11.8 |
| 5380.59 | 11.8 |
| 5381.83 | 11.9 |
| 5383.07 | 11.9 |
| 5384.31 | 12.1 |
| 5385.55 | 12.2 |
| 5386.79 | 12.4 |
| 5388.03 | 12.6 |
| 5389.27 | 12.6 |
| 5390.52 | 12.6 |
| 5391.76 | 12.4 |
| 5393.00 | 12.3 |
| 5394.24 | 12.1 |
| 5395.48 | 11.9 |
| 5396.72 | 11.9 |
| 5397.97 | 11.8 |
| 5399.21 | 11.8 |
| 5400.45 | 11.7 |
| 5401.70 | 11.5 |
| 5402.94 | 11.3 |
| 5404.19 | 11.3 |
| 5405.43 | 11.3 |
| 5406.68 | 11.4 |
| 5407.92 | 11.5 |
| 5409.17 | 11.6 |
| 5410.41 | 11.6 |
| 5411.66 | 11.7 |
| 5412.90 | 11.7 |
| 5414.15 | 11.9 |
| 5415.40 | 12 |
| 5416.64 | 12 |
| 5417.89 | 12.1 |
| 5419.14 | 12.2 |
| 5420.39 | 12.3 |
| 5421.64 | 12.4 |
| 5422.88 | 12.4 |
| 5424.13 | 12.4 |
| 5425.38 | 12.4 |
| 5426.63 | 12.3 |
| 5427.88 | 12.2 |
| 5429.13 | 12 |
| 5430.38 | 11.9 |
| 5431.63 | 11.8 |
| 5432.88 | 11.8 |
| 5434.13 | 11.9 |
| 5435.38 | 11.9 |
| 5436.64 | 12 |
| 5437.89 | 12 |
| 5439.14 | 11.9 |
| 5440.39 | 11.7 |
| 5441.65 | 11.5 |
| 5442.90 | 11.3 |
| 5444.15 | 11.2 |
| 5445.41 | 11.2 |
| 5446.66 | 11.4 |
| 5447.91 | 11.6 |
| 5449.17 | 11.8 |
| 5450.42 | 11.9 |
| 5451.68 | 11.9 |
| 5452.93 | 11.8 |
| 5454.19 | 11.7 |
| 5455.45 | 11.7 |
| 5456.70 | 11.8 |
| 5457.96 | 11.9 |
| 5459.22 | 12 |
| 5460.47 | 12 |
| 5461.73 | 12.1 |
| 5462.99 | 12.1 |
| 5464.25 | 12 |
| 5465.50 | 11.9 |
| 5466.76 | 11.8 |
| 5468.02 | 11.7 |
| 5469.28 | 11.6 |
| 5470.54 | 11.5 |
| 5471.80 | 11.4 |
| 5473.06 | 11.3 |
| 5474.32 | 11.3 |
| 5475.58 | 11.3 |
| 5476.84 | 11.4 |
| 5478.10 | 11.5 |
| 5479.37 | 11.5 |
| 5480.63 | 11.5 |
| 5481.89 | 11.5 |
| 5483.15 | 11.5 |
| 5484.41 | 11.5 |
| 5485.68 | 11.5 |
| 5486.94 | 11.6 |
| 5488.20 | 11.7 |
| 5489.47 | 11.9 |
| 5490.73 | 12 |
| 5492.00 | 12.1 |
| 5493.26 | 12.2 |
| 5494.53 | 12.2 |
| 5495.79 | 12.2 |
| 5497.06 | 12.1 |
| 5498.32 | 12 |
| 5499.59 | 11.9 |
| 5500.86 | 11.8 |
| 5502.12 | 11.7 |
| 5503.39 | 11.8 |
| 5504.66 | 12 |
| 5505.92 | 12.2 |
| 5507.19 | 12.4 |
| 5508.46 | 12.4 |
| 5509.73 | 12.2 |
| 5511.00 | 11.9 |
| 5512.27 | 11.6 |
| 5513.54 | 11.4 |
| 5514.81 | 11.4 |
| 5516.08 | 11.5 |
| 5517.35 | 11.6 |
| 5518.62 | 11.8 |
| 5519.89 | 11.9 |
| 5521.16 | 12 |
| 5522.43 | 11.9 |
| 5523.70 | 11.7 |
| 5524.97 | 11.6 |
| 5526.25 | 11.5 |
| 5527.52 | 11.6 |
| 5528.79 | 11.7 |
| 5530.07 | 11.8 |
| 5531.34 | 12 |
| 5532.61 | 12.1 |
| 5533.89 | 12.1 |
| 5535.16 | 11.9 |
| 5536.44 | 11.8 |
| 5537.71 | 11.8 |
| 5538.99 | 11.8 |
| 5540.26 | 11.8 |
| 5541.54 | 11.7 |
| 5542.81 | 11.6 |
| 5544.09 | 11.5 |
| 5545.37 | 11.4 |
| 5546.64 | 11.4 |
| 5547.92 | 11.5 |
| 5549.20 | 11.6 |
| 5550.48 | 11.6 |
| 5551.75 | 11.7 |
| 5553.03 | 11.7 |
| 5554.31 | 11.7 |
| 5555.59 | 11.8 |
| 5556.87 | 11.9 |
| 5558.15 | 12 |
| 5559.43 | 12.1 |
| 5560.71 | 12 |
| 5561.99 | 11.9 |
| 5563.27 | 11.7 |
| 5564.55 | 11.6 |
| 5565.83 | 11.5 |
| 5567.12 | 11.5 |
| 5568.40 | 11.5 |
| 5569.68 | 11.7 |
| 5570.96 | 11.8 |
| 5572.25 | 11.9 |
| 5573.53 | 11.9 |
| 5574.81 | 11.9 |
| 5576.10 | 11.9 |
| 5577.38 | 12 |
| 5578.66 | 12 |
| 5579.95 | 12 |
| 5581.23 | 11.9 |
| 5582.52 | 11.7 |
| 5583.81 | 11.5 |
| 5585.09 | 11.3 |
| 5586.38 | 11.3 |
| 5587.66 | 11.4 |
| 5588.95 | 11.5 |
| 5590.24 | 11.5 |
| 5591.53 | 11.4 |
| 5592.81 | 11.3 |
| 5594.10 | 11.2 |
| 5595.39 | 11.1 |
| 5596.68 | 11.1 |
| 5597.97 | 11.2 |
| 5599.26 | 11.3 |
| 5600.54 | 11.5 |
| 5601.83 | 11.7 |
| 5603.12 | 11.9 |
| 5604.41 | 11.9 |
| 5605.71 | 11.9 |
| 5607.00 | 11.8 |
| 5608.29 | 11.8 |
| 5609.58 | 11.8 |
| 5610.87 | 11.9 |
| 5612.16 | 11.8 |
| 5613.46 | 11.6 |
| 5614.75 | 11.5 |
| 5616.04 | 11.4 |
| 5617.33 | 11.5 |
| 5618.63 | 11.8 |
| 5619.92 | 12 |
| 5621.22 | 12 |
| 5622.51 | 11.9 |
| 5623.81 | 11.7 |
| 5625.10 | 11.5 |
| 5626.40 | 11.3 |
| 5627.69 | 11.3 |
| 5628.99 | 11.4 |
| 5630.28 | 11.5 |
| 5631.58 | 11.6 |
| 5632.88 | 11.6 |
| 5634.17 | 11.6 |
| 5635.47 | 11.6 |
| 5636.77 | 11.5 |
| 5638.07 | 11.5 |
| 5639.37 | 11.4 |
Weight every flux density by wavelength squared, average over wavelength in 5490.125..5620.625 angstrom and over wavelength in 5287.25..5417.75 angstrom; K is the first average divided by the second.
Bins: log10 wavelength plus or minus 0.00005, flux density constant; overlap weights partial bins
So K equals 1.04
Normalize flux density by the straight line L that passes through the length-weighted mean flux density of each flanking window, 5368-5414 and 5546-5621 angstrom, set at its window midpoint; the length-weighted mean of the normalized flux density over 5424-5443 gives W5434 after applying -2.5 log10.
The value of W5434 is -0.01 mag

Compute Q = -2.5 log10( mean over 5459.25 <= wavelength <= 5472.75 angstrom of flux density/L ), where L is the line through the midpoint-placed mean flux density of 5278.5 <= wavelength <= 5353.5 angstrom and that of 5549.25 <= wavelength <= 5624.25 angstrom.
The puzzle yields 0.011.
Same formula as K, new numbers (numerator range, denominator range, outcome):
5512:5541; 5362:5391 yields 1.03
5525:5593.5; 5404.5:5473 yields 1.03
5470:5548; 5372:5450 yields 1.02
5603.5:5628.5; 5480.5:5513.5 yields 1.03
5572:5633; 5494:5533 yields 1.01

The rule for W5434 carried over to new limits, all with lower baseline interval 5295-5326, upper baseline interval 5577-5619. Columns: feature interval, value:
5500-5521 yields -0.01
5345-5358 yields -0.05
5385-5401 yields -0.02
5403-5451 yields 0.00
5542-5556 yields 0.01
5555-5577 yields -0.02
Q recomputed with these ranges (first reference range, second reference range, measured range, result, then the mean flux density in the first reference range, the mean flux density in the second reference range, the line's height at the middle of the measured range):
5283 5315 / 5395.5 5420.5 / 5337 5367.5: -0.03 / 12.3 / 11.7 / 12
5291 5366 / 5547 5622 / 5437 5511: 0.01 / 12.2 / 11.7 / 11.9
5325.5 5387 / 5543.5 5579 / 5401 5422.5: 0.03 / 12.2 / 11.7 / 12.1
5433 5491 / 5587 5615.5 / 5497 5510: -0.04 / 11.7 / 11.6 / 11.6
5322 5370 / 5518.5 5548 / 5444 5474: 0.02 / 12.3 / 11.8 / 12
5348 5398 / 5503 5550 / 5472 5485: 0.04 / 12.2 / 11.8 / 11.9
